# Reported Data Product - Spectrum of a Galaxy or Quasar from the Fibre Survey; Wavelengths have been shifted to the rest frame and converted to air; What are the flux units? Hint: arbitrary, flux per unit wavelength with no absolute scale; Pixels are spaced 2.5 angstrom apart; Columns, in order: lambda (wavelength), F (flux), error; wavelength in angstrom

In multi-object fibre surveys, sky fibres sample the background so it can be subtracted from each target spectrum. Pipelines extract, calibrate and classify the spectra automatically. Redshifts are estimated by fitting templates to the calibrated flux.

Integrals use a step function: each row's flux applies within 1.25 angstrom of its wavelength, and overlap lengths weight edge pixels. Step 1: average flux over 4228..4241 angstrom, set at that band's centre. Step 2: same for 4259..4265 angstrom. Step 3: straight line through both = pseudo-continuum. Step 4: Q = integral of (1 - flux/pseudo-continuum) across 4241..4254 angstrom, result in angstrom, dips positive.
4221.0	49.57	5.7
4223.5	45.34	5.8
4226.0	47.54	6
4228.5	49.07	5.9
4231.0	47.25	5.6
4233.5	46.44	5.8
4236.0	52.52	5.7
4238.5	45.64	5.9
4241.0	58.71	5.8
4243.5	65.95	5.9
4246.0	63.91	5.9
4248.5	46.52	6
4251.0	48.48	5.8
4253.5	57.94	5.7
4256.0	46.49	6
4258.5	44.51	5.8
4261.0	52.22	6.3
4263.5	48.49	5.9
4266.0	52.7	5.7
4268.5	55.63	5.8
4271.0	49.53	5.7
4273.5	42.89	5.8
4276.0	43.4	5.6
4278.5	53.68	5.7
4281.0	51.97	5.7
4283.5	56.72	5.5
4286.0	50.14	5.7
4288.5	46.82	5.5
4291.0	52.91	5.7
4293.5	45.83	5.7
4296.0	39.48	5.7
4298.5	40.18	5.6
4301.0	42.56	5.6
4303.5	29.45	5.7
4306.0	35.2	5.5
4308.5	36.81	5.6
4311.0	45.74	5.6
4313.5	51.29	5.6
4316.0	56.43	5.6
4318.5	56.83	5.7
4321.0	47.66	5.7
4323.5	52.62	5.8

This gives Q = -1.9 angstrom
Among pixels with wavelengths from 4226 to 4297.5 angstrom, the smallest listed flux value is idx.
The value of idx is 39.48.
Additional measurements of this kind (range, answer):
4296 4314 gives 29.45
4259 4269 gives 48.49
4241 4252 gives 46.52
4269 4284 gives 42.89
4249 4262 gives 44.51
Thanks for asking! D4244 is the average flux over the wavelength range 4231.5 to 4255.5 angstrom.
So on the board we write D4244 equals 53.6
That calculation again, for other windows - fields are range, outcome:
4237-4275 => 51.9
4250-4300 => 49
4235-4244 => 54.9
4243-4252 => 55.6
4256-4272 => 50.2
